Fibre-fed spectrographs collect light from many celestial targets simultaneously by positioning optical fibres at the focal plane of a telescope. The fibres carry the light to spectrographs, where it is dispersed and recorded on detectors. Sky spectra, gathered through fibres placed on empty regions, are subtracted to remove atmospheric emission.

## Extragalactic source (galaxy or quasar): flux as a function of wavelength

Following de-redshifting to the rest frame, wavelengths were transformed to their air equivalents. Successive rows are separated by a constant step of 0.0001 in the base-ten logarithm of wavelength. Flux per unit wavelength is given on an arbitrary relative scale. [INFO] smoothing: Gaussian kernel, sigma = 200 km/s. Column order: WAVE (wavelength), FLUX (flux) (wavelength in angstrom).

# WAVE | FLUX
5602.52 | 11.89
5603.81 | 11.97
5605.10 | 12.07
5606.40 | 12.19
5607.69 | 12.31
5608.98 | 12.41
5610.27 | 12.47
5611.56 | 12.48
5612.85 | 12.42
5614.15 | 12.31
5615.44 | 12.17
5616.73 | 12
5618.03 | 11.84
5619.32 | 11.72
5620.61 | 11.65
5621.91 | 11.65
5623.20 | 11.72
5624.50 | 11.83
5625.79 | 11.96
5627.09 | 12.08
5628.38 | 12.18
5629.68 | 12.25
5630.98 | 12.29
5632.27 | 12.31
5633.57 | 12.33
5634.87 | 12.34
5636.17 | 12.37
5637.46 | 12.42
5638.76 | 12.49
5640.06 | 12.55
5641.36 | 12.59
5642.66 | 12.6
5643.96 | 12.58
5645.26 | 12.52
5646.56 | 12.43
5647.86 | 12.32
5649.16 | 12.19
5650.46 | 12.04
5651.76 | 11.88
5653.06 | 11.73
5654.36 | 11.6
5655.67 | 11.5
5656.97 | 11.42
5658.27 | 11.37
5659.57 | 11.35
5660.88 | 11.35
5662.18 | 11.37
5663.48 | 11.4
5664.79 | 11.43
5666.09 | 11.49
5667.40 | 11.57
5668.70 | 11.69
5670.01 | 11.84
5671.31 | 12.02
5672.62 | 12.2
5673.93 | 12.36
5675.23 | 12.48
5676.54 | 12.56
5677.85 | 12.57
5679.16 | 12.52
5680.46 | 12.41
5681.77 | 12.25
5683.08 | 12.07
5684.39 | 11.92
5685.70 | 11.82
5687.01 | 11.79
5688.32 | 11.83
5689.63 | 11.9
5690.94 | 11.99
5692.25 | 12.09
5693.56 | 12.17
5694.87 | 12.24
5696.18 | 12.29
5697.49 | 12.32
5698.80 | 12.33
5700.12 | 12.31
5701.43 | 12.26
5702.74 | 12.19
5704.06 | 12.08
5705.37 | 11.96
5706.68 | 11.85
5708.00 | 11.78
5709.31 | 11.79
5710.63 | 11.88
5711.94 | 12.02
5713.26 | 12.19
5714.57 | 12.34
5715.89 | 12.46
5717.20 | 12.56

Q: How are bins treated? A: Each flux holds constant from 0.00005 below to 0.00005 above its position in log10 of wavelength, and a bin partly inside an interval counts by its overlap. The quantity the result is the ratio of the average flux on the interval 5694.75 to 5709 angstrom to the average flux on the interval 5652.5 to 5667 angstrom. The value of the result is 1.1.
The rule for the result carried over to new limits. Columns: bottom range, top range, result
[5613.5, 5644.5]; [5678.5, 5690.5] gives 0.99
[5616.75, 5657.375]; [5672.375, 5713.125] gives 1.00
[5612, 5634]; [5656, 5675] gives 0.97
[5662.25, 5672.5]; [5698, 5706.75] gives 1.04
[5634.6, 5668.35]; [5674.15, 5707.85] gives 1.02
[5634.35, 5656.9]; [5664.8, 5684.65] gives 0.99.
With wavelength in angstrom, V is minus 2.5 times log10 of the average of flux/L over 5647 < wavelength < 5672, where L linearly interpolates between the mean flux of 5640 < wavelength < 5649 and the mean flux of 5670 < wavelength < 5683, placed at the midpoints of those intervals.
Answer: 0.067 mag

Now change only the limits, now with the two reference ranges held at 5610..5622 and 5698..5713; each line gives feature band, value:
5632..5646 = -0.03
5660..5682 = 0.01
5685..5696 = 0.00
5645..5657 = 0.01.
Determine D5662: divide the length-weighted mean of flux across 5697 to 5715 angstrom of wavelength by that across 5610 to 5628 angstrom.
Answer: 1.0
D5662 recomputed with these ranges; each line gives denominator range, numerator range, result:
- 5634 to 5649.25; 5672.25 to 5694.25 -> 0.98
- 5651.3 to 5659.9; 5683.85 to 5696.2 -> 1.04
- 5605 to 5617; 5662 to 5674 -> 0.95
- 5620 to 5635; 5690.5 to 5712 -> 1.01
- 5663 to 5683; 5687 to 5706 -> 1.01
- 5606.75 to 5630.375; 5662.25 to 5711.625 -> 1.00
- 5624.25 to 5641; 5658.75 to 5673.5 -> 0.95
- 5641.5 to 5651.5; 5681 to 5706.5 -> 0.98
